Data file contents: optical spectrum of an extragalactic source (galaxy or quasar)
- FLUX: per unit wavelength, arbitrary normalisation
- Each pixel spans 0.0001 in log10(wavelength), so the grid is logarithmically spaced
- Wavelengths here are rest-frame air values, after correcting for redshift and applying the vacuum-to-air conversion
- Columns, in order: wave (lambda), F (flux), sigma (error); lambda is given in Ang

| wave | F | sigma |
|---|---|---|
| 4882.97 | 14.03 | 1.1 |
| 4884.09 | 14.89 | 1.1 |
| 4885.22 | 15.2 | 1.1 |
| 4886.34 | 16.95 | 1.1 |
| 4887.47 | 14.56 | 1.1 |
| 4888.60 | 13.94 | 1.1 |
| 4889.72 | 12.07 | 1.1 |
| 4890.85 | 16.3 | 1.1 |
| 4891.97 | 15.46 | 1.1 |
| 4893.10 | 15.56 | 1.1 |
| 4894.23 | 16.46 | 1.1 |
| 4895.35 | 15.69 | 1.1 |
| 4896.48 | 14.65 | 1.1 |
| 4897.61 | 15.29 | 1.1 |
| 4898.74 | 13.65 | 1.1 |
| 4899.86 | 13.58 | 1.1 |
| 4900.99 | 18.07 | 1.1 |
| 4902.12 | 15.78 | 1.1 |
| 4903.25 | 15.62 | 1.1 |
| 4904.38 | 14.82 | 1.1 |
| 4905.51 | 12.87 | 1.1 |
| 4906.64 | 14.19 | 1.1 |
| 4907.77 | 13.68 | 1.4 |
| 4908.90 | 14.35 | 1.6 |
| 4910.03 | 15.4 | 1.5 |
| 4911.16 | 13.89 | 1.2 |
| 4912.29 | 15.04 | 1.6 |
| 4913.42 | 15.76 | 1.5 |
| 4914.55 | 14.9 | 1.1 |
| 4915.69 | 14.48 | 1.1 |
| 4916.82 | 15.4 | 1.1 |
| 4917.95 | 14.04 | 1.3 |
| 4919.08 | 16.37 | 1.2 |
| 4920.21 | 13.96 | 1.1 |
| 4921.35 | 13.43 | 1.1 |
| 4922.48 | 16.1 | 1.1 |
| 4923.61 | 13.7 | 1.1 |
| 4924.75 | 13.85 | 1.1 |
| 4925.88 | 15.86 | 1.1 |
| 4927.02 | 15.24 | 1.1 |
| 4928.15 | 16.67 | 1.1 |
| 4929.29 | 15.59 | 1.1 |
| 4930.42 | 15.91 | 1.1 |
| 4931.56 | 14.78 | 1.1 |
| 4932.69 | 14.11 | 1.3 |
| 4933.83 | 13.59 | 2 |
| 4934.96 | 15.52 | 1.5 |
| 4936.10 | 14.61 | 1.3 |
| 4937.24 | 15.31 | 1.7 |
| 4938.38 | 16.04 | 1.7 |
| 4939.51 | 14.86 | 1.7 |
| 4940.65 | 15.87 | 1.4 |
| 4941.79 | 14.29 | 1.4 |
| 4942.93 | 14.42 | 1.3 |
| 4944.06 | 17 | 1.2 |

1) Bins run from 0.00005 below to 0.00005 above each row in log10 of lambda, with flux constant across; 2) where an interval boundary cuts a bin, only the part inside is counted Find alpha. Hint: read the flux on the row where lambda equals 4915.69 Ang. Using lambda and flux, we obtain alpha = 14.48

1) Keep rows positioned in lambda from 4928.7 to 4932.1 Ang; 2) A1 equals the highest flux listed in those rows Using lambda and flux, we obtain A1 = 15.91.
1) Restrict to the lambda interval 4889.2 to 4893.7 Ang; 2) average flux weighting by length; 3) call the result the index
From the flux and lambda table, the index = 14.9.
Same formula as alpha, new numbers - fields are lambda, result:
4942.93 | 14.42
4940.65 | 15.87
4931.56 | 14.78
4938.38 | 16.04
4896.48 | 14.65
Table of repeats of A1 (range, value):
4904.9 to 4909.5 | 14.35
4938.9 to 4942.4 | 15.87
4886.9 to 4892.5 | 16.3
